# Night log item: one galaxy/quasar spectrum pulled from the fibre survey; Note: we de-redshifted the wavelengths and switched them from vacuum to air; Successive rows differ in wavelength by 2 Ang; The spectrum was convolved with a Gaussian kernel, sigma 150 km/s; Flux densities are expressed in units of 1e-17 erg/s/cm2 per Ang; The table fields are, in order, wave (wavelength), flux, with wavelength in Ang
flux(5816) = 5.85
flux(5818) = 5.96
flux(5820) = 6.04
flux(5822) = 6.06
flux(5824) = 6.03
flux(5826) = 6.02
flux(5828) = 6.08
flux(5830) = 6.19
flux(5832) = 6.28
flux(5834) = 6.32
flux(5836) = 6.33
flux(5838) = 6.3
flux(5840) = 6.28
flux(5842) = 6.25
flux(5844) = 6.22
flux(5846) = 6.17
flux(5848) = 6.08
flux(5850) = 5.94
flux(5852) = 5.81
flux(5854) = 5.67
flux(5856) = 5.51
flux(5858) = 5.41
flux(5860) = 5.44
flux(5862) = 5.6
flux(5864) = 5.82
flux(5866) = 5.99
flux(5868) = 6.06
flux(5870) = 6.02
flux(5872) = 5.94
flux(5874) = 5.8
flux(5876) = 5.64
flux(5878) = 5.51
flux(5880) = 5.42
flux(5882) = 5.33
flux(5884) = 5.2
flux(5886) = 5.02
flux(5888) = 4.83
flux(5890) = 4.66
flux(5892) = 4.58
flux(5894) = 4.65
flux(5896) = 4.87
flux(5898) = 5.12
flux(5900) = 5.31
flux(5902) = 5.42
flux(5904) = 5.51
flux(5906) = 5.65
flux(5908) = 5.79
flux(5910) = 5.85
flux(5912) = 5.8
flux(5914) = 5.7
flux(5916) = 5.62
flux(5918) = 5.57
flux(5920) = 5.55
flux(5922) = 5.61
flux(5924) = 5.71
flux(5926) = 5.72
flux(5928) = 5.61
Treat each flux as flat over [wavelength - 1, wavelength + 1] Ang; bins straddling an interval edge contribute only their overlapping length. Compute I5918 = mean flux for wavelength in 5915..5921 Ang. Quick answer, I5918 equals 5.58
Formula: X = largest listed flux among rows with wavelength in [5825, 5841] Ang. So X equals 6.33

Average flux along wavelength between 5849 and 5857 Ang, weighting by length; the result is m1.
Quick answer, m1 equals 5.73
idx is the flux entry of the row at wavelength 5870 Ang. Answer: 6.02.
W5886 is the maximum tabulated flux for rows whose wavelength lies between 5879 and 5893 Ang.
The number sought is 5.42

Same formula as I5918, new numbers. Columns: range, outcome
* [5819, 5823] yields 6.05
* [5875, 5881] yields 5.52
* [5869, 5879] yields 5.78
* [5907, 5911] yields 5.82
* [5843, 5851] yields 6.1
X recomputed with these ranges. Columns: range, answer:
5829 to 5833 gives 6.28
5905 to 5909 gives 5.79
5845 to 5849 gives 6.17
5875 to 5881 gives 5.64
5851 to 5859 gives 5.81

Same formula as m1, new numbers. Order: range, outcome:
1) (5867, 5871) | 6.04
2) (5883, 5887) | 5.11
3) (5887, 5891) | 4.75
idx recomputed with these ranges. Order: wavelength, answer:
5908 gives 5.79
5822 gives 6.06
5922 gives 5.61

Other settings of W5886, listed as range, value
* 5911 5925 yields 5.8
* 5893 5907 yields 5.65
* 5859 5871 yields 6.06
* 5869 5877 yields 6.02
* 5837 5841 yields 6.3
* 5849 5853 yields 5.94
